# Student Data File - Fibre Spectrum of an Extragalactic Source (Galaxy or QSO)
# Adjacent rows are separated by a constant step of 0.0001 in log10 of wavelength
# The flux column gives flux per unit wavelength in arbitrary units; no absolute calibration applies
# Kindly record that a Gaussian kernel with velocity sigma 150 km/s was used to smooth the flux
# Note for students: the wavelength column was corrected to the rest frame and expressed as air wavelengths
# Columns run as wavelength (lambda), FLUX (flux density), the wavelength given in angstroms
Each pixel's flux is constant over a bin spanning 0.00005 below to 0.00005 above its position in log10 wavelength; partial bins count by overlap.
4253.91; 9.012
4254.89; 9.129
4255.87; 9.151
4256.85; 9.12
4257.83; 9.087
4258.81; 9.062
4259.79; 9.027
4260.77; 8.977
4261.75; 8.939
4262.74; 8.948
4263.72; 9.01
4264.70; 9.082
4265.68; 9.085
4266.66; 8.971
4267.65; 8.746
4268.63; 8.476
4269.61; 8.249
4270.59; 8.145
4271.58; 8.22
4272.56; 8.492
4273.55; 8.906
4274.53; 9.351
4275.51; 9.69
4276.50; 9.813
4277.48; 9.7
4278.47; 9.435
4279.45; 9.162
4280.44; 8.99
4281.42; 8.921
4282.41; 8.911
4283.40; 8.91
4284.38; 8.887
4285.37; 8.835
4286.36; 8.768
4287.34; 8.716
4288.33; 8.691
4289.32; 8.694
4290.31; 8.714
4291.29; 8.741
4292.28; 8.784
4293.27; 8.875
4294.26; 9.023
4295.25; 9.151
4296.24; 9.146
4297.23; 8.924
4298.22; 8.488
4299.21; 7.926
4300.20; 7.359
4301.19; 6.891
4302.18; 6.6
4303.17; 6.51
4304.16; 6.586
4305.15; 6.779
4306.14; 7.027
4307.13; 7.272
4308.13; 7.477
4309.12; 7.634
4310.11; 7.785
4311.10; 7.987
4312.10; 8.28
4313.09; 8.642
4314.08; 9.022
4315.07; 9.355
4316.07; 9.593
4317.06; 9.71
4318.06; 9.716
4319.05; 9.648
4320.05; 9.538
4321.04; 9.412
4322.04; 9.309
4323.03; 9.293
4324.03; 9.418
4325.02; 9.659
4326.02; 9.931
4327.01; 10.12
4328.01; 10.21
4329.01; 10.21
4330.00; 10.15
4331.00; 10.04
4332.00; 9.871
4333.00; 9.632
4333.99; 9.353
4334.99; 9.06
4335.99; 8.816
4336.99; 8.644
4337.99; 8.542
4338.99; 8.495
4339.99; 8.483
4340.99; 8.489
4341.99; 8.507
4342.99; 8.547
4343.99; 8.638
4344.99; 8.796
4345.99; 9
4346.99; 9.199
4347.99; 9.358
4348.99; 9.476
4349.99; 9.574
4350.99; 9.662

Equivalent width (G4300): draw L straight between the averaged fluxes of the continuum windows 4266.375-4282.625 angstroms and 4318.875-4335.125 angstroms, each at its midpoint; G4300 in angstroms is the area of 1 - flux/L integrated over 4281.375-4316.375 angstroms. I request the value 3.9 angstroms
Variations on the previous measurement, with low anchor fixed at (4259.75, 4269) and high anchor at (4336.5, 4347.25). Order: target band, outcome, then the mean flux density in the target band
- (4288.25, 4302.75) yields 0.7 angstroms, 8.38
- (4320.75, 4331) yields -1.3 angstroms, 9.79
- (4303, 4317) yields 1.3 angstroms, 7.95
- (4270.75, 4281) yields -0.3 angstroms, 9.14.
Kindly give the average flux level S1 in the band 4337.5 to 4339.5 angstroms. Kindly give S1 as 8.51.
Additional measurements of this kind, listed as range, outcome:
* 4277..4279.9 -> 9.44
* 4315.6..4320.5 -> 9.64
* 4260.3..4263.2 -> 8.93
